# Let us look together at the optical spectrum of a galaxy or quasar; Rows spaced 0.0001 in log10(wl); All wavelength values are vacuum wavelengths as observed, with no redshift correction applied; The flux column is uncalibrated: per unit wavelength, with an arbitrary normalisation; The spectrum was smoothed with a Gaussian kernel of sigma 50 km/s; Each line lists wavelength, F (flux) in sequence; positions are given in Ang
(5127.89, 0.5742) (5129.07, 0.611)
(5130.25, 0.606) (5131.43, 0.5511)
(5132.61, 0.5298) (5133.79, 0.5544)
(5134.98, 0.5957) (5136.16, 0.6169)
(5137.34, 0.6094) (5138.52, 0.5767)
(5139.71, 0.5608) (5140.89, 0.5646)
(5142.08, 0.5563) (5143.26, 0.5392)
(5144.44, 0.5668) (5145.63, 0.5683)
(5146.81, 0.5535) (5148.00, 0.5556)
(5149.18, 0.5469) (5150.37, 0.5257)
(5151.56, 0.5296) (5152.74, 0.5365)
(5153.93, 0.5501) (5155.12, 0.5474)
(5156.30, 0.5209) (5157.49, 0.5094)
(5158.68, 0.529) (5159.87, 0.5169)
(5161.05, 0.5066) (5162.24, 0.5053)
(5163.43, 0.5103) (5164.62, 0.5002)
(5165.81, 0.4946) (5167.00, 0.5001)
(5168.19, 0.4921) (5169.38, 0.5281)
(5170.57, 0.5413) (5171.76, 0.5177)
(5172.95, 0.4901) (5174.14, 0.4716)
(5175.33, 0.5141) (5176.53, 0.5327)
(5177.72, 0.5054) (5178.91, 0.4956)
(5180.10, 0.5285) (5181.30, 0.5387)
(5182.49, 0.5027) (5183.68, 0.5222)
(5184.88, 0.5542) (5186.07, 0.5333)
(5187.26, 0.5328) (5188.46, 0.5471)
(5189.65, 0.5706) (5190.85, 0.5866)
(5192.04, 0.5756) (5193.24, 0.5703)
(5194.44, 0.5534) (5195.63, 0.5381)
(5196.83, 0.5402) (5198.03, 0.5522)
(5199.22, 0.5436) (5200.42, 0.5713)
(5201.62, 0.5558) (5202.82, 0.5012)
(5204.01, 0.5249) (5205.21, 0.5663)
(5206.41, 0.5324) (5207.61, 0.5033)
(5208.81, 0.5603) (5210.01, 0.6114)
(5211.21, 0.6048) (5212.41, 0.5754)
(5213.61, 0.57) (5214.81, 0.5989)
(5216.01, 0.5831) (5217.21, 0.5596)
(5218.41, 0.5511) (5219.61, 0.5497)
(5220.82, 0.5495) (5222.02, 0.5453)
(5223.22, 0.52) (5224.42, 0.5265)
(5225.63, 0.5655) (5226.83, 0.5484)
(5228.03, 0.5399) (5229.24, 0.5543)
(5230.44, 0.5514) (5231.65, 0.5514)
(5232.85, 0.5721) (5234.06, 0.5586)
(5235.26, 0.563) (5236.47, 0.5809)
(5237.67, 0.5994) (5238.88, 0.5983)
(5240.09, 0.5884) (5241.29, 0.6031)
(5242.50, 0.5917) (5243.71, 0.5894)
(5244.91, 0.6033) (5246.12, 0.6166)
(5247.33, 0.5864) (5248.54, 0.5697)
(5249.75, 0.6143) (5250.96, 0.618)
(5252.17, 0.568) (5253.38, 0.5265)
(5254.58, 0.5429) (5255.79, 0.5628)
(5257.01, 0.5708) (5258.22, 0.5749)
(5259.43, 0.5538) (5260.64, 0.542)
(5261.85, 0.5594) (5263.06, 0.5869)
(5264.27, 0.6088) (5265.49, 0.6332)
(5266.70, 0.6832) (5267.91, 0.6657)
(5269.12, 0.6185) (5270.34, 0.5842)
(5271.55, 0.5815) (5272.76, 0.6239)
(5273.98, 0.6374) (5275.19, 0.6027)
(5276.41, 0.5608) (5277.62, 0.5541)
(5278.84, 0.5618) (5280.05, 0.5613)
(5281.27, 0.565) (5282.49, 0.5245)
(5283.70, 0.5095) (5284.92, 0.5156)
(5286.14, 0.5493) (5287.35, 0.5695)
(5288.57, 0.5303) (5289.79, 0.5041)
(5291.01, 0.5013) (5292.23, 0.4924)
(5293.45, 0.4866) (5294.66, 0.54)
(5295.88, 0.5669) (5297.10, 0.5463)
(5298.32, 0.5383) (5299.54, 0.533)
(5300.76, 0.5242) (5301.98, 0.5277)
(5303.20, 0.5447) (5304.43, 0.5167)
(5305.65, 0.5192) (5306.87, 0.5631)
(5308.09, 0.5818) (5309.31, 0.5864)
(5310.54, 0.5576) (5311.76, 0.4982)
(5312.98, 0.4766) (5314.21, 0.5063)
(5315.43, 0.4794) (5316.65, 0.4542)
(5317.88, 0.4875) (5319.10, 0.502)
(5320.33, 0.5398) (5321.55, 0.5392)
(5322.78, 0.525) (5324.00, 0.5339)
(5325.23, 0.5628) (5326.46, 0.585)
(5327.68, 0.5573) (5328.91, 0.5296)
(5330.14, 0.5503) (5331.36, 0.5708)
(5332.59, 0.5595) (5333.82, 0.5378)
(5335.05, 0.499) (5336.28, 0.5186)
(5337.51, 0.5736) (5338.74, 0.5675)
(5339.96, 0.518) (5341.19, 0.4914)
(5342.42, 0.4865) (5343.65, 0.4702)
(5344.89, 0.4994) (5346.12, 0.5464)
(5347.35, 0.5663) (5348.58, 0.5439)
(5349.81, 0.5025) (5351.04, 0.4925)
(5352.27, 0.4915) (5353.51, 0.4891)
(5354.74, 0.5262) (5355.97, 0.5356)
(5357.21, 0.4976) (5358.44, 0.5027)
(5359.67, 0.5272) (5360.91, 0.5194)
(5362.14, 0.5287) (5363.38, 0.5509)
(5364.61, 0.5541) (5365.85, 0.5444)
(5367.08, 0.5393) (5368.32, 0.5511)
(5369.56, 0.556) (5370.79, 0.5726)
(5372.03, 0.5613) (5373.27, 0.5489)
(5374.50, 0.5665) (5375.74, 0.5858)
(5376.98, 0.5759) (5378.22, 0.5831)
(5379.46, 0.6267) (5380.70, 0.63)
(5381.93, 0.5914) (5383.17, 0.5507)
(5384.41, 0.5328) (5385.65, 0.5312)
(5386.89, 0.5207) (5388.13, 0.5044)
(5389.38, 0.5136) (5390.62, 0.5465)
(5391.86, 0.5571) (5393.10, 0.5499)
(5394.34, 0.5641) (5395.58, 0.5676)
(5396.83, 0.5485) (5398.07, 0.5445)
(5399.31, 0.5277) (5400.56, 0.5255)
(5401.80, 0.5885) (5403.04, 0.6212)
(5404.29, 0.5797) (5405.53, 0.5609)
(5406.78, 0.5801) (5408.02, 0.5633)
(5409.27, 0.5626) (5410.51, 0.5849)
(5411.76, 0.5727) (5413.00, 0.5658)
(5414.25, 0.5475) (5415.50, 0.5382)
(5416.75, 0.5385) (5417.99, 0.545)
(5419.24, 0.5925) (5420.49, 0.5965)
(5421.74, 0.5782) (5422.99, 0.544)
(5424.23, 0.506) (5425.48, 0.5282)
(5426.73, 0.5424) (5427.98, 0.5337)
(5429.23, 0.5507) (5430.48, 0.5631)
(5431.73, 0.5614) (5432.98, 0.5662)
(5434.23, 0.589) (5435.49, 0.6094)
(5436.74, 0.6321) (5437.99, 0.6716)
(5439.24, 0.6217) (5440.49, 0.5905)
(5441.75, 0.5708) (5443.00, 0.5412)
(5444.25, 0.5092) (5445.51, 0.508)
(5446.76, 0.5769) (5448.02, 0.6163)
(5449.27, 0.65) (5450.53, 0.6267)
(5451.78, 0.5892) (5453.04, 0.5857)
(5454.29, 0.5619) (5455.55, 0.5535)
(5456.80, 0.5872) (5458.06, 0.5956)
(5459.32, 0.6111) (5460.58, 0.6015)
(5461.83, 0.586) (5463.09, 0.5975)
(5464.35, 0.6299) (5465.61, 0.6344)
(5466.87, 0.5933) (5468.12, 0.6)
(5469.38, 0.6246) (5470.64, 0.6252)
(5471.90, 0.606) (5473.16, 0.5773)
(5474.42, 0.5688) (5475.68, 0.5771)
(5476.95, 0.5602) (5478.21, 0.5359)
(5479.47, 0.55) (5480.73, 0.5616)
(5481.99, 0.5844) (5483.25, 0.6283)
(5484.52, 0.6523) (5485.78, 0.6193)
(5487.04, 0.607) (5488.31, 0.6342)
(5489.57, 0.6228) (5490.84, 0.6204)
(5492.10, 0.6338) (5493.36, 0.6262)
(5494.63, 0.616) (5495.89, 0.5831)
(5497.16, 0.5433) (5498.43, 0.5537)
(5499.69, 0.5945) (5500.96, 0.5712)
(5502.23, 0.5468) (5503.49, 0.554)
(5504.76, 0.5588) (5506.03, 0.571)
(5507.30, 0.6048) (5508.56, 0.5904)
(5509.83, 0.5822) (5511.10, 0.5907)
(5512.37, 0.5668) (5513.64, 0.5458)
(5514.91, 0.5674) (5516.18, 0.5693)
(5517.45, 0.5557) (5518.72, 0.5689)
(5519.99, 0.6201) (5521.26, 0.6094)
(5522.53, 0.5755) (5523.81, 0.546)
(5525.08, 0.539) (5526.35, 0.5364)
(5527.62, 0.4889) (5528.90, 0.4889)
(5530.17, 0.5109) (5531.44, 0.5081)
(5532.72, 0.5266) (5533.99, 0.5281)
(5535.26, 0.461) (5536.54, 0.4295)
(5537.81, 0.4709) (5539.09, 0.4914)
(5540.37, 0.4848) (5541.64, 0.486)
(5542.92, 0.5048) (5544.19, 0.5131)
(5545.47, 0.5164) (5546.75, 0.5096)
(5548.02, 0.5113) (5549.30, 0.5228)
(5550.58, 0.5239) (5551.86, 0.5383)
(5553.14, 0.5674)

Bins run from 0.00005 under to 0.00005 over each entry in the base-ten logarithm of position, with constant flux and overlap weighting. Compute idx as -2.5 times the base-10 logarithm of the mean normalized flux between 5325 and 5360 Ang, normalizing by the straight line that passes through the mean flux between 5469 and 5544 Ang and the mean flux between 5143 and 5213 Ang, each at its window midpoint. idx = 0.04 mag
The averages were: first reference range 0.536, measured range 0.527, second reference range 0.563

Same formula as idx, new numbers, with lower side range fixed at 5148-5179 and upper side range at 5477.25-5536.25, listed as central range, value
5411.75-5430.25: 0.01 mag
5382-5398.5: 0.02 mag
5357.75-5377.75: 0.00 mag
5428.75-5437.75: -0.05 mag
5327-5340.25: 0.00 mag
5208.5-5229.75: -0.07 mag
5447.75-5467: -0.07 mag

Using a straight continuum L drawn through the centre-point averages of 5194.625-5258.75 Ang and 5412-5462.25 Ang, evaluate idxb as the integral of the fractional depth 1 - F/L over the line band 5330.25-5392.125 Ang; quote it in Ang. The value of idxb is 3.5 Ang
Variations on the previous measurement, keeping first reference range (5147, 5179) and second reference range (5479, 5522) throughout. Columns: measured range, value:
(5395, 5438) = 0.5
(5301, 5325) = 1.1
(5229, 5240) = -0.8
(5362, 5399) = 0.4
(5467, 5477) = -0.2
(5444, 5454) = -0.1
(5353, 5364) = 0.8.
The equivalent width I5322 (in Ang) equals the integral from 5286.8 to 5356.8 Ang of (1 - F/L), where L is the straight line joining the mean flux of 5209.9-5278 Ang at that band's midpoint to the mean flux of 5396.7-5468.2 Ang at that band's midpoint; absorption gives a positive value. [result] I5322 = 6.2 Ang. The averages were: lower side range 0.58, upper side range 0.576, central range 0.527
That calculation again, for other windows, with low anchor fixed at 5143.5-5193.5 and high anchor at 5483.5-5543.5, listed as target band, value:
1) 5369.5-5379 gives -0.41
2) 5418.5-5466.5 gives -2.52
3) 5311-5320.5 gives 0.88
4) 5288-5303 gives 0.42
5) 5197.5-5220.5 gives -1.13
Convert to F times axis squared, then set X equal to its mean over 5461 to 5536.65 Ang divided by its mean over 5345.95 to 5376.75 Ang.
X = 1.13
